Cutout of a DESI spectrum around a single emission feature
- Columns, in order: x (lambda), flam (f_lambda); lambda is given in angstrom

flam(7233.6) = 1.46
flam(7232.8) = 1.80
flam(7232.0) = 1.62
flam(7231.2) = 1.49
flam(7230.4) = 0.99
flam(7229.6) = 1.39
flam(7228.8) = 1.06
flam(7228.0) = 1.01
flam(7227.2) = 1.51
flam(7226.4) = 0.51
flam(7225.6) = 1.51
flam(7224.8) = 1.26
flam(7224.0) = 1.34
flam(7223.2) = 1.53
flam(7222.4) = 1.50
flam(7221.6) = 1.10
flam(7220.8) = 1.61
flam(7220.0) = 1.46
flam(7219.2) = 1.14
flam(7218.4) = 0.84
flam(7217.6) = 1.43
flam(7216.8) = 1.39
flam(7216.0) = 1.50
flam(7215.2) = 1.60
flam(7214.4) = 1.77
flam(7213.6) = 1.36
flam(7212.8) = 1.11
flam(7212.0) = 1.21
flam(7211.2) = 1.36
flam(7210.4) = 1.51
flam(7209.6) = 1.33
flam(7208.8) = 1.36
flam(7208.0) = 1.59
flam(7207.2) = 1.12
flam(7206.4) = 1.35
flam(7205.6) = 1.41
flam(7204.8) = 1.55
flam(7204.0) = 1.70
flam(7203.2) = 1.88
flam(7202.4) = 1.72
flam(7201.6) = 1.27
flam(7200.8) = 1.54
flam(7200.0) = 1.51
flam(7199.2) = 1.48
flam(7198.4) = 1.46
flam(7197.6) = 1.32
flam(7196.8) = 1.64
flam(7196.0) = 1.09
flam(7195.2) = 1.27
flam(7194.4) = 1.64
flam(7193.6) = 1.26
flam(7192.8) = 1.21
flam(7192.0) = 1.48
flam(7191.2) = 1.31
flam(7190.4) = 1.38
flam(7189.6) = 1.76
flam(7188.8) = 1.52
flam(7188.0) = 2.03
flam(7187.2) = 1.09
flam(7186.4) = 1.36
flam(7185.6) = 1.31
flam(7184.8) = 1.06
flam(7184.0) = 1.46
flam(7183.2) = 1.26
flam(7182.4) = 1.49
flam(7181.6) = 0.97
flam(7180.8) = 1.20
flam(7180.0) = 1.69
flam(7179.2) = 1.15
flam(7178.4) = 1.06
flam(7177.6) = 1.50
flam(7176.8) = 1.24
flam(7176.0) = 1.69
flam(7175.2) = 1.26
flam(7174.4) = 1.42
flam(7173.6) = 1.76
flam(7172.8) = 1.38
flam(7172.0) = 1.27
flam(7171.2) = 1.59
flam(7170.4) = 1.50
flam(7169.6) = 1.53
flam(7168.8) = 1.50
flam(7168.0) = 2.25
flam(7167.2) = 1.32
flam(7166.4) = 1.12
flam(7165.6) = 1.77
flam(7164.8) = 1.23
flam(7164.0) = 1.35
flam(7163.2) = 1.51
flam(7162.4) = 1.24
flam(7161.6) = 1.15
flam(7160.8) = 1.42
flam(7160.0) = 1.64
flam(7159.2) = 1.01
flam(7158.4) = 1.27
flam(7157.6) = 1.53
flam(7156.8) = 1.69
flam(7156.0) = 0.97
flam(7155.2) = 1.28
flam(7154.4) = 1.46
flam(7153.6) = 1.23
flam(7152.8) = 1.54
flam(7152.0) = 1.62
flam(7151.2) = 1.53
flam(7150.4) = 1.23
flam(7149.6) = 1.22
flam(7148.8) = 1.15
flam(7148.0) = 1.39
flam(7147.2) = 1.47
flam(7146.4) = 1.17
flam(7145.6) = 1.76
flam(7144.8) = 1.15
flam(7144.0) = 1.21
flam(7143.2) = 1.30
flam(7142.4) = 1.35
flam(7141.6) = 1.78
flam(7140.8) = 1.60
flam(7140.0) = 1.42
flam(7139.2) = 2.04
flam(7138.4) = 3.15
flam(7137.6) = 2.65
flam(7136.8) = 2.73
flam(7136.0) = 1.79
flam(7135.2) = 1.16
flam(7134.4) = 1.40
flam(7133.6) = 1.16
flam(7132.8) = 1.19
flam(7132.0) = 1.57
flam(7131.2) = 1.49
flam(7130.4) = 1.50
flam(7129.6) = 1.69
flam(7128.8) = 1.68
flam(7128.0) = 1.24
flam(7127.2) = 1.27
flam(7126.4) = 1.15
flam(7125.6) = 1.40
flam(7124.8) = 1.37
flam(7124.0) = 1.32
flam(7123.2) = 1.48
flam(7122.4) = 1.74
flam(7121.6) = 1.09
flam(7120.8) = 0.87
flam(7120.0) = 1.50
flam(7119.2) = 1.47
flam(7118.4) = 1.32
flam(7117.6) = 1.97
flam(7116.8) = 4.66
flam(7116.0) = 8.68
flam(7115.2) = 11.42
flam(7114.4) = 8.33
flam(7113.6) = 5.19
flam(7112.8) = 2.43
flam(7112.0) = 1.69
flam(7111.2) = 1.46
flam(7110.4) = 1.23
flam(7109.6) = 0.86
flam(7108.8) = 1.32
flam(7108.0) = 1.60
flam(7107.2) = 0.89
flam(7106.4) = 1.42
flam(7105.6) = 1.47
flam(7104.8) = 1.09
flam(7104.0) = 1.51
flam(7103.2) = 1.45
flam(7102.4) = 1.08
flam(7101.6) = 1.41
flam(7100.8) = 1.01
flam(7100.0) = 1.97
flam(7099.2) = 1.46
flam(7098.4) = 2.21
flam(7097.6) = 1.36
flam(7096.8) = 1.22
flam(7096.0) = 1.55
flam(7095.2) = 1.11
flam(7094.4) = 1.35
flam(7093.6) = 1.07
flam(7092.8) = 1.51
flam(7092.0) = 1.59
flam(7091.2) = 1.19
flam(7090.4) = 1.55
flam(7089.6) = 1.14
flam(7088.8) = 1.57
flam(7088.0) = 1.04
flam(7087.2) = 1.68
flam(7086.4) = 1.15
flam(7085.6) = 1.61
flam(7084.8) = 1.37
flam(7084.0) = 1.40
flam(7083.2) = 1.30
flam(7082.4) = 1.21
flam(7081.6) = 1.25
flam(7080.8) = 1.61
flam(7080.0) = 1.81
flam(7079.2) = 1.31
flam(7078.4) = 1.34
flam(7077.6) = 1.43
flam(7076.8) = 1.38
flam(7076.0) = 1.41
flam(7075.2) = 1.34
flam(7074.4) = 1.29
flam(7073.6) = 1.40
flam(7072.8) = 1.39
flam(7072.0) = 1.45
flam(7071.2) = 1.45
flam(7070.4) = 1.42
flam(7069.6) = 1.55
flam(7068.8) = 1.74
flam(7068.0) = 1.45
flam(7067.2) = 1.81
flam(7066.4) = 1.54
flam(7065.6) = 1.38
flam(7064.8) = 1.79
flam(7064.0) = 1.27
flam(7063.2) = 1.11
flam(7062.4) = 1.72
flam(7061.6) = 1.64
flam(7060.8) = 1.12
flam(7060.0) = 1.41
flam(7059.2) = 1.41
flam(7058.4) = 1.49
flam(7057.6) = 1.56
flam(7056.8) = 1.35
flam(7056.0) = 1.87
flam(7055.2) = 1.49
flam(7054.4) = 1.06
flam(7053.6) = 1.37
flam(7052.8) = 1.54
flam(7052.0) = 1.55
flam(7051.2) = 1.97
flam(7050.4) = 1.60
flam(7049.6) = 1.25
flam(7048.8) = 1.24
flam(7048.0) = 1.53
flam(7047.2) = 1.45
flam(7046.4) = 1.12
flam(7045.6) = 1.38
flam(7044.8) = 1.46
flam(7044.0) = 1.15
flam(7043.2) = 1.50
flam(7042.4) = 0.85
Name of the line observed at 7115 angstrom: H-alpha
